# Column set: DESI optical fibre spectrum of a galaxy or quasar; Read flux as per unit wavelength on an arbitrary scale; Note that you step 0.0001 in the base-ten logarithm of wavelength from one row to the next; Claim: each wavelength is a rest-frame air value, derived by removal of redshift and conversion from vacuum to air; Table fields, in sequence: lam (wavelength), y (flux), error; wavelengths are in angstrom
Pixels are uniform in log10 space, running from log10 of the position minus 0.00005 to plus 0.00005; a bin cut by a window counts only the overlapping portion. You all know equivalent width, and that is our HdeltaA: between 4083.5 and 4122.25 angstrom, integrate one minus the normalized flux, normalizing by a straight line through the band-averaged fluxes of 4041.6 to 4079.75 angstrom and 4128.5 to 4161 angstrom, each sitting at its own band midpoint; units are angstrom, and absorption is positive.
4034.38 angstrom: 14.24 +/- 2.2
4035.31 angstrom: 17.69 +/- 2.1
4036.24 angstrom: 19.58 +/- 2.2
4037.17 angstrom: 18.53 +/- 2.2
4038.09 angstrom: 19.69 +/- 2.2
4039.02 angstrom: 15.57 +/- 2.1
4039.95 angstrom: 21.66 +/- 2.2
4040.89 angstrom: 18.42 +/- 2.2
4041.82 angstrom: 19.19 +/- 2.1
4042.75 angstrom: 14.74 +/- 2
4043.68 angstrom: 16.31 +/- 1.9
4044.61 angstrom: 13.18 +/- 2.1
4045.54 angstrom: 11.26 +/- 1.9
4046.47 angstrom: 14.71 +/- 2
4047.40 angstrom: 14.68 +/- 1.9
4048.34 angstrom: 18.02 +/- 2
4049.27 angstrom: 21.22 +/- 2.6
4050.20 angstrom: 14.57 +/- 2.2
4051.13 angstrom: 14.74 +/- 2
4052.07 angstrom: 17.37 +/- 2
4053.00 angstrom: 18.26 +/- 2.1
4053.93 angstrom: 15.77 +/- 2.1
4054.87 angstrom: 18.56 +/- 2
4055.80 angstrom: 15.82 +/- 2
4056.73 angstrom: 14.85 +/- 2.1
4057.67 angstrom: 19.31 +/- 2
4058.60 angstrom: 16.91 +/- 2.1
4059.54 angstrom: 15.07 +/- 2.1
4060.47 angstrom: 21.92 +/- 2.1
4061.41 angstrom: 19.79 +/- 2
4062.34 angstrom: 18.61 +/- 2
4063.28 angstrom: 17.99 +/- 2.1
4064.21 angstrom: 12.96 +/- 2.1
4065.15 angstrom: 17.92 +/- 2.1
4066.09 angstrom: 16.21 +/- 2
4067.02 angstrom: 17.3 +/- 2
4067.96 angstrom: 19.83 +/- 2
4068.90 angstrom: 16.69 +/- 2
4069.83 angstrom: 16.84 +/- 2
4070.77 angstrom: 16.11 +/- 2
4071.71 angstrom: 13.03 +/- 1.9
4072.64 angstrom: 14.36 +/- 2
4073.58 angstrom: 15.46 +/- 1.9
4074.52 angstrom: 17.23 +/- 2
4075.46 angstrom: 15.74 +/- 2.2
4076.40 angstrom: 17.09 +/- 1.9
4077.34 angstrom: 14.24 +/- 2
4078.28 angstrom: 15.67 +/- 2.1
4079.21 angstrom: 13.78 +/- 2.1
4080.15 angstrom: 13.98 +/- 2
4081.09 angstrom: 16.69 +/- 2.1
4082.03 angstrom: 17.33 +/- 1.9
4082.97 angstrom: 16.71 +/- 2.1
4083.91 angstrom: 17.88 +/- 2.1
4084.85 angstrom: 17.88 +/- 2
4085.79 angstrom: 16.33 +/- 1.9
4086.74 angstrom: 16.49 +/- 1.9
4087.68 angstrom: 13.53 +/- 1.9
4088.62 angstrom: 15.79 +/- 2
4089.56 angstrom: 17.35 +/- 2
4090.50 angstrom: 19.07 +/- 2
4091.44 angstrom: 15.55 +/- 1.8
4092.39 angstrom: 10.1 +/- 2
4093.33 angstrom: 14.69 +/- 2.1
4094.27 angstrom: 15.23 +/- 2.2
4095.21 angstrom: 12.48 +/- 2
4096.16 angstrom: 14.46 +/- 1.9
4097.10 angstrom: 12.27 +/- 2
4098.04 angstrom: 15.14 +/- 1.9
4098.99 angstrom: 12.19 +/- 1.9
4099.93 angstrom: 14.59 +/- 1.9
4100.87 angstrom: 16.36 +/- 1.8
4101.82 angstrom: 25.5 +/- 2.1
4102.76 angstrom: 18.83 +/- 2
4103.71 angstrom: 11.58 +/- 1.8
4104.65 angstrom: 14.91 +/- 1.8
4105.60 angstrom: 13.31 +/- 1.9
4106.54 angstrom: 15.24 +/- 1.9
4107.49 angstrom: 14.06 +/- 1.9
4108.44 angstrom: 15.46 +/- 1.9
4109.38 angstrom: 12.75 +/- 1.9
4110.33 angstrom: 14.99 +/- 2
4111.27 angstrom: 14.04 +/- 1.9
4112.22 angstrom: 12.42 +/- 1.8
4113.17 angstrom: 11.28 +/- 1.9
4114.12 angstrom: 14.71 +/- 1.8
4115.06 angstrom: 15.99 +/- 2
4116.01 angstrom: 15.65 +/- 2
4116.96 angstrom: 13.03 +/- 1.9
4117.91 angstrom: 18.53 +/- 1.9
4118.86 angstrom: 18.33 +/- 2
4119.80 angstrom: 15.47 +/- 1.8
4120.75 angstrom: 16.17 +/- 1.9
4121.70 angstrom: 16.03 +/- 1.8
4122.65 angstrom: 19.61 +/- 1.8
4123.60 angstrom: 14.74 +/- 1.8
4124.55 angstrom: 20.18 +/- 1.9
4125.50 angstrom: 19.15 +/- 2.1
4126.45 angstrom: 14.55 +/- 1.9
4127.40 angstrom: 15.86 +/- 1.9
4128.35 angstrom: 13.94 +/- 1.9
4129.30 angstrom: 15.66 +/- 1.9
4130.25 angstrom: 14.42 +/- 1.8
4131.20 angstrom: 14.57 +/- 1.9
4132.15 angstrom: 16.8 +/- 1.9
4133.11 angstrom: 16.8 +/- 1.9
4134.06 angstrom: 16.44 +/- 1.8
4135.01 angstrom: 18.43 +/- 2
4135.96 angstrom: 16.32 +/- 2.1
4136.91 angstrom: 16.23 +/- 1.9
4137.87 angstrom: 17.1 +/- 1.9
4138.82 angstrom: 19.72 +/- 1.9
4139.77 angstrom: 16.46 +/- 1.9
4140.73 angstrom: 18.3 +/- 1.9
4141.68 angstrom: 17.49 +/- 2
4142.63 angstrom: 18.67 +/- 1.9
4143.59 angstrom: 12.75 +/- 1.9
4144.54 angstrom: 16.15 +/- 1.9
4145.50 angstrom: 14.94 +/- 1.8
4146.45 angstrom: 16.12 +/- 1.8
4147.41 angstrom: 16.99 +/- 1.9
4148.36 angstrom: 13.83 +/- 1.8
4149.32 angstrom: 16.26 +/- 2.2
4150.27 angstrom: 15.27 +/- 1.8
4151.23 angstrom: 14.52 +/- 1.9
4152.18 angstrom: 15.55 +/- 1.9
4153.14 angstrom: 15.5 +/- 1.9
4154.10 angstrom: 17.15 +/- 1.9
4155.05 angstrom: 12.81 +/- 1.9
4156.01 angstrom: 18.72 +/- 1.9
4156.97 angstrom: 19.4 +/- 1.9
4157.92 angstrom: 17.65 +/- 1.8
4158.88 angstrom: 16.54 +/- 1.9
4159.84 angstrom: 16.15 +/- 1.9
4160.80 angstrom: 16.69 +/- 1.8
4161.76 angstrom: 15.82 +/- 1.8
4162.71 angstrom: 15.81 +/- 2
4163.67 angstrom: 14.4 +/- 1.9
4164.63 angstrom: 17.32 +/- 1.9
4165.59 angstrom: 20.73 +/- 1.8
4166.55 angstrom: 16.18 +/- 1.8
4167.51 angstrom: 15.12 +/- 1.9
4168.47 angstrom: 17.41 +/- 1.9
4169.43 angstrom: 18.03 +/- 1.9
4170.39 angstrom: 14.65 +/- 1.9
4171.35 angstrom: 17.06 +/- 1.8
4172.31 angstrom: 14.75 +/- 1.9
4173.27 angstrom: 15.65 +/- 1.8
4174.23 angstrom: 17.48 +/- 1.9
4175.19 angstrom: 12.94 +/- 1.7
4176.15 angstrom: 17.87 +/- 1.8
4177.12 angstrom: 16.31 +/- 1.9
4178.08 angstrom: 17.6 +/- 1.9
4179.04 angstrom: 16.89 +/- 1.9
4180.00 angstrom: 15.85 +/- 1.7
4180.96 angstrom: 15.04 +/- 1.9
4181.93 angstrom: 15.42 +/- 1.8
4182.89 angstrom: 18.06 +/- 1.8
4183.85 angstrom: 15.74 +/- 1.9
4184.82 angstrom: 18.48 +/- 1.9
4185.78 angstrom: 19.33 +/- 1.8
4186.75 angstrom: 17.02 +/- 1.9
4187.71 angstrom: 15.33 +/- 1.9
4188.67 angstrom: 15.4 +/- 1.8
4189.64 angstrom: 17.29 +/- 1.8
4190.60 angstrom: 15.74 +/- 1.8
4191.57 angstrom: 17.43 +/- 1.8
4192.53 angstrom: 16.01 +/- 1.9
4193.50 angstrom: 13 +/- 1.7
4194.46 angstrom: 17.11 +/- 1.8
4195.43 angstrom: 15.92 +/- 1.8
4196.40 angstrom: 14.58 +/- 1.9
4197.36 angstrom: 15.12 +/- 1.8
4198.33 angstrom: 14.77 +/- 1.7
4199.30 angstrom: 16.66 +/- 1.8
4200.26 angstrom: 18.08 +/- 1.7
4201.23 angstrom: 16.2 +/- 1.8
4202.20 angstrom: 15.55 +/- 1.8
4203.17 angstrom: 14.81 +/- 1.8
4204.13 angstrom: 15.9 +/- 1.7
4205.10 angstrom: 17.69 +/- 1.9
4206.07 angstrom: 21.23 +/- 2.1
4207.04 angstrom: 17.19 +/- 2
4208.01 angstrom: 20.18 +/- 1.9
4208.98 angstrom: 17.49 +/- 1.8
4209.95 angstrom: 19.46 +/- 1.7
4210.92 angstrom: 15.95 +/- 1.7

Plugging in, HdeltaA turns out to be 2.6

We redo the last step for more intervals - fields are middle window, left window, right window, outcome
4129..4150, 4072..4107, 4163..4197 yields -0.5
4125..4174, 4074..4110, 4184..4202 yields -1.3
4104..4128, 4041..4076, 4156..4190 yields 1.7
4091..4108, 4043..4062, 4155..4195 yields 1.8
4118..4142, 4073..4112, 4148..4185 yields -1.4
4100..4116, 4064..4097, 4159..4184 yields 0.8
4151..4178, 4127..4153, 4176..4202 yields -0.3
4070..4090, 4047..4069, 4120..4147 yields 1.4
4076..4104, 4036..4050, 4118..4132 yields 1.7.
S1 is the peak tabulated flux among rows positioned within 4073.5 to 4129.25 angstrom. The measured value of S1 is 25.5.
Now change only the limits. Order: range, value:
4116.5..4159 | 20.18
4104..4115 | 15.46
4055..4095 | 21.92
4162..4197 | 20.73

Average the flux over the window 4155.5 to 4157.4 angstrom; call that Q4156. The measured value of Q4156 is 18.9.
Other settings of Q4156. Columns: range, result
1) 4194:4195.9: 16.5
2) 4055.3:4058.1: 16.7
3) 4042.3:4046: 13.9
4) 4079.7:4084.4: 16.5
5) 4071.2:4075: 15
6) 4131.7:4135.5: 17.1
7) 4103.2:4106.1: 13.4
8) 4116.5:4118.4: 15.8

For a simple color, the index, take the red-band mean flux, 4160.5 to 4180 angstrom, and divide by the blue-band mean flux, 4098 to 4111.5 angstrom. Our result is 1.07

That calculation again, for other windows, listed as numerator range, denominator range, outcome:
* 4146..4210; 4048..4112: 1.03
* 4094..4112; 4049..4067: 0.86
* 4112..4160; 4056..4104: 1.00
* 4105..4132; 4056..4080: 0.93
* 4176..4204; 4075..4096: 1.04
